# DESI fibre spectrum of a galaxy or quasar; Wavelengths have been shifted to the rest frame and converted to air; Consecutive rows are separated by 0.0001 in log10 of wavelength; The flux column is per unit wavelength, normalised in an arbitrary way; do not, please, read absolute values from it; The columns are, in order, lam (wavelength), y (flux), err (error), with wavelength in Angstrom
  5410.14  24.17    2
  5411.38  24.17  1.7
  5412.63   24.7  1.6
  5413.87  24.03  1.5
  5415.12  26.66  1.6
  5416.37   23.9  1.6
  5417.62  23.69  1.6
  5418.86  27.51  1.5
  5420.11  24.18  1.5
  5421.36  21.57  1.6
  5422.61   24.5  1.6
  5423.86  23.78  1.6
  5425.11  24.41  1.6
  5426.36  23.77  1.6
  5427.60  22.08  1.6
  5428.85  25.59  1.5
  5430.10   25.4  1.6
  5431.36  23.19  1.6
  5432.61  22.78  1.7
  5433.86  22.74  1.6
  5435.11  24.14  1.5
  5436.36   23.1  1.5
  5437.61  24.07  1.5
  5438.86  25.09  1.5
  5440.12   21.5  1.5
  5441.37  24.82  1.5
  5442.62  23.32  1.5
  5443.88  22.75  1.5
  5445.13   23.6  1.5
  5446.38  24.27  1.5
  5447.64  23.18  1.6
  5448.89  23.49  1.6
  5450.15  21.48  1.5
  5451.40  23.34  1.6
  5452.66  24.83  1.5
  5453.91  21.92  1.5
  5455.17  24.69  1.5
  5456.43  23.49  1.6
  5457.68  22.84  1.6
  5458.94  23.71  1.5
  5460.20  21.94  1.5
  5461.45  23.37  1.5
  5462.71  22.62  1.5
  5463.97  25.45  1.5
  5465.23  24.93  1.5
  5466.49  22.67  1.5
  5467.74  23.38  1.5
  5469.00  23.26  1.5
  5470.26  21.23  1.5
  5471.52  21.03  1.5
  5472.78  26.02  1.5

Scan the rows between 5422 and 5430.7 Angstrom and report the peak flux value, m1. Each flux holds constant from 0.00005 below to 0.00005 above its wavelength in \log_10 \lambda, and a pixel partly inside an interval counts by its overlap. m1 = 25.59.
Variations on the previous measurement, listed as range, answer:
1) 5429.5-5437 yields 25.4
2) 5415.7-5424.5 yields 27.51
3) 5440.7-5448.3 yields 24.82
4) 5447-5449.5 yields 23.49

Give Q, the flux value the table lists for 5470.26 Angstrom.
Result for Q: 21.23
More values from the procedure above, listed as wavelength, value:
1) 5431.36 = 23.19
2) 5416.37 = 23.9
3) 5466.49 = 22.67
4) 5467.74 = 23.38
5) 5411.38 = 24.17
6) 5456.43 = 23.49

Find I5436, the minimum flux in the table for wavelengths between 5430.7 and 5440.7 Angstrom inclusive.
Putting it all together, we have 21.5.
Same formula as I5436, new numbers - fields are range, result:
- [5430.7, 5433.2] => 22.78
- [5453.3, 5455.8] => 21.92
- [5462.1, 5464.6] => 22.62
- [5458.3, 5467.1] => 21.94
